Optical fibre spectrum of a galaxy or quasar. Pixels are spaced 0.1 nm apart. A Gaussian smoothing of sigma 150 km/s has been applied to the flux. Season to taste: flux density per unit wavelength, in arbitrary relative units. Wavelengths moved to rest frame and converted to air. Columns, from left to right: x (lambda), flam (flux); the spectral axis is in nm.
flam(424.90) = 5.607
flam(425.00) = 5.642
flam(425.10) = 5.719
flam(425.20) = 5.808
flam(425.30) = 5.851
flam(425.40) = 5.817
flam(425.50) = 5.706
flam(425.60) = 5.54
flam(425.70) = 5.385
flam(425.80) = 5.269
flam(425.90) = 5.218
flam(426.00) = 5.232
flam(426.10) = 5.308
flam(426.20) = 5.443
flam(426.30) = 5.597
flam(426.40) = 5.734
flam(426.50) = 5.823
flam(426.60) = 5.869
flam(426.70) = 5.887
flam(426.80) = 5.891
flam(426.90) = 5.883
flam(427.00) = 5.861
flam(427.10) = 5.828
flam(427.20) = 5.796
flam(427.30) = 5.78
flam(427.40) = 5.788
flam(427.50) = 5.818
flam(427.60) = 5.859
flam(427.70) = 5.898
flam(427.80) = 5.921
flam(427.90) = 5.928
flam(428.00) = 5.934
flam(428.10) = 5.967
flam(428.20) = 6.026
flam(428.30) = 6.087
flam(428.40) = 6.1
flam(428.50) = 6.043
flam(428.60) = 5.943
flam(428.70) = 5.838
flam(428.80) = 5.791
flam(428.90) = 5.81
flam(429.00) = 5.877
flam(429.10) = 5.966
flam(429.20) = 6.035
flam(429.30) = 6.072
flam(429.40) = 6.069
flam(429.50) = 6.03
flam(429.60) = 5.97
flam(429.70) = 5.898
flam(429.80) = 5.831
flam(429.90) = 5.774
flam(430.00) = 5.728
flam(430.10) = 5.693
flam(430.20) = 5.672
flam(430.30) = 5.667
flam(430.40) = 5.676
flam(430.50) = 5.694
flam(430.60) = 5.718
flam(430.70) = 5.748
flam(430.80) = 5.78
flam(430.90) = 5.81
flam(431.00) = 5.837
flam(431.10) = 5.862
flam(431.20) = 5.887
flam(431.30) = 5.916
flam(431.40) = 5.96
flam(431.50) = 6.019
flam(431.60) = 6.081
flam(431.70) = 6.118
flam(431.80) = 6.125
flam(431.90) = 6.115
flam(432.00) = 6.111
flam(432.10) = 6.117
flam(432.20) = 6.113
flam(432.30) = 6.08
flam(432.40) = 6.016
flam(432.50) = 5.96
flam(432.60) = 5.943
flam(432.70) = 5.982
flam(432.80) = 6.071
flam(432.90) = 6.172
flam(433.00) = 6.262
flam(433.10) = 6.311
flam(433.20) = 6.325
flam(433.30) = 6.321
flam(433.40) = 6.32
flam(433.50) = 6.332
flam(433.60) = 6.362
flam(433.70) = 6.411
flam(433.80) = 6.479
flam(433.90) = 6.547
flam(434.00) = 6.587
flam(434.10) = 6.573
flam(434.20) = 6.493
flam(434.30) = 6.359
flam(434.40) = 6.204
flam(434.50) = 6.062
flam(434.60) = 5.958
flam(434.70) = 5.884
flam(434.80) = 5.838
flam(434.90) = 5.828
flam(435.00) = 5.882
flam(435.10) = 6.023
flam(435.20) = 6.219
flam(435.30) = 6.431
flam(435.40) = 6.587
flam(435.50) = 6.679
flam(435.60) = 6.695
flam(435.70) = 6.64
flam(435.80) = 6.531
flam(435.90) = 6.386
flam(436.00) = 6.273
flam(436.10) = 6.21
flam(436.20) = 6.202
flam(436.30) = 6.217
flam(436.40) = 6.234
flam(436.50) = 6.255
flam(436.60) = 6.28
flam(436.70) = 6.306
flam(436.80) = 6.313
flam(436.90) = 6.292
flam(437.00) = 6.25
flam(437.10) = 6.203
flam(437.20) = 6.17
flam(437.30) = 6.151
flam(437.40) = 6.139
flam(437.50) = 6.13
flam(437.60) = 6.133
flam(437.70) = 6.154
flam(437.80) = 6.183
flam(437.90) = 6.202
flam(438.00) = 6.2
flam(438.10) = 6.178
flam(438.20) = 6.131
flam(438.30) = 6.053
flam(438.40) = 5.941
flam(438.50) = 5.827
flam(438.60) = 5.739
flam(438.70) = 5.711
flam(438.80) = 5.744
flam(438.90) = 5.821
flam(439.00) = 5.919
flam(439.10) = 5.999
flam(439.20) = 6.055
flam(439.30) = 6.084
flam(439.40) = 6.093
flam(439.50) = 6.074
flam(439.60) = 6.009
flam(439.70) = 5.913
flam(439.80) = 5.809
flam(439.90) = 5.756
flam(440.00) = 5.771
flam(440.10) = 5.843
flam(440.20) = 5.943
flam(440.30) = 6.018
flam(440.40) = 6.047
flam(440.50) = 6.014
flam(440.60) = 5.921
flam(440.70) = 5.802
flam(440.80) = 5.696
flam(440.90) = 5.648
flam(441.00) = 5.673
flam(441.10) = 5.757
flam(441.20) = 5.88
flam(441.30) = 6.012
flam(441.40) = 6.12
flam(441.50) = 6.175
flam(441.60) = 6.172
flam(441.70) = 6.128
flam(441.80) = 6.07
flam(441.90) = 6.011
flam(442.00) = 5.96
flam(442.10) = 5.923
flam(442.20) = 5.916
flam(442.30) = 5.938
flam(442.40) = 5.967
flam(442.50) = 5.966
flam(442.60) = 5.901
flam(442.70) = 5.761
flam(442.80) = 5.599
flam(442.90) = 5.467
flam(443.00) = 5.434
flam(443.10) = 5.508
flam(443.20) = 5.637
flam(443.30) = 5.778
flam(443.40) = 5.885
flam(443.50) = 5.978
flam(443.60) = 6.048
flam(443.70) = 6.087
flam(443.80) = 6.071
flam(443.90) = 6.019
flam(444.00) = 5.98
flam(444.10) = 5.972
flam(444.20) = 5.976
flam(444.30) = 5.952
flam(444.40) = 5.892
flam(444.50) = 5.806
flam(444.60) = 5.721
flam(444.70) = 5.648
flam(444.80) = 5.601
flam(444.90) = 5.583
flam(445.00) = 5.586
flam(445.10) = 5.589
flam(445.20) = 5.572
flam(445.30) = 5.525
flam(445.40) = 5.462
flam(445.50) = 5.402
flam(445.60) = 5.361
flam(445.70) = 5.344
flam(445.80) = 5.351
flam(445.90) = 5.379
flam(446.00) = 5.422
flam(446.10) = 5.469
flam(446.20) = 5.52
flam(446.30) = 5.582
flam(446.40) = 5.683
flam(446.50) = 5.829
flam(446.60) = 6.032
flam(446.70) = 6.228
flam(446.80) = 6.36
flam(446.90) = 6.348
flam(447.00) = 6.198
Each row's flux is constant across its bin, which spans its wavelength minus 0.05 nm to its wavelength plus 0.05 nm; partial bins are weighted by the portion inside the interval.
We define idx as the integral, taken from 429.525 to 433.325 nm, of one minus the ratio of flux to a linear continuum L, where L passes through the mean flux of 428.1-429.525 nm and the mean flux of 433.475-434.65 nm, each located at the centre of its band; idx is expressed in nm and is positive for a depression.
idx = 0.13 nm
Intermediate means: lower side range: 5.98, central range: 5.96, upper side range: 6.36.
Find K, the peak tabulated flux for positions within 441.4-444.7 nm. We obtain 6.175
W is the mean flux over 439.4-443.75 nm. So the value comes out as 5.89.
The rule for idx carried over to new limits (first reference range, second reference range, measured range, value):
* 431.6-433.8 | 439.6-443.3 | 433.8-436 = -0.076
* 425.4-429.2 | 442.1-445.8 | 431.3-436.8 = -0.443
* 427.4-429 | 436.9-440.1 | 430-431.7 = 0.037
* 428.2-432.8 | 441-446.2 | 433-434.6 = -0.129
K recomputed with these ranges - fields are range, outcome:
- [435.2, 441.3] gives 6.695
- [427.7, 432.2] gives 6.125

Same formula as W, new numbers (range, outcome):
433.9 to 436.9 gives 6.29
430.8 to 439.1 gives 6.16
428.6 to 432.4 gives 5.91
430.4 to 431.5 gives 5.82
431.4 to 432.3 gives 6.09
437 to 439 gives 6.04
